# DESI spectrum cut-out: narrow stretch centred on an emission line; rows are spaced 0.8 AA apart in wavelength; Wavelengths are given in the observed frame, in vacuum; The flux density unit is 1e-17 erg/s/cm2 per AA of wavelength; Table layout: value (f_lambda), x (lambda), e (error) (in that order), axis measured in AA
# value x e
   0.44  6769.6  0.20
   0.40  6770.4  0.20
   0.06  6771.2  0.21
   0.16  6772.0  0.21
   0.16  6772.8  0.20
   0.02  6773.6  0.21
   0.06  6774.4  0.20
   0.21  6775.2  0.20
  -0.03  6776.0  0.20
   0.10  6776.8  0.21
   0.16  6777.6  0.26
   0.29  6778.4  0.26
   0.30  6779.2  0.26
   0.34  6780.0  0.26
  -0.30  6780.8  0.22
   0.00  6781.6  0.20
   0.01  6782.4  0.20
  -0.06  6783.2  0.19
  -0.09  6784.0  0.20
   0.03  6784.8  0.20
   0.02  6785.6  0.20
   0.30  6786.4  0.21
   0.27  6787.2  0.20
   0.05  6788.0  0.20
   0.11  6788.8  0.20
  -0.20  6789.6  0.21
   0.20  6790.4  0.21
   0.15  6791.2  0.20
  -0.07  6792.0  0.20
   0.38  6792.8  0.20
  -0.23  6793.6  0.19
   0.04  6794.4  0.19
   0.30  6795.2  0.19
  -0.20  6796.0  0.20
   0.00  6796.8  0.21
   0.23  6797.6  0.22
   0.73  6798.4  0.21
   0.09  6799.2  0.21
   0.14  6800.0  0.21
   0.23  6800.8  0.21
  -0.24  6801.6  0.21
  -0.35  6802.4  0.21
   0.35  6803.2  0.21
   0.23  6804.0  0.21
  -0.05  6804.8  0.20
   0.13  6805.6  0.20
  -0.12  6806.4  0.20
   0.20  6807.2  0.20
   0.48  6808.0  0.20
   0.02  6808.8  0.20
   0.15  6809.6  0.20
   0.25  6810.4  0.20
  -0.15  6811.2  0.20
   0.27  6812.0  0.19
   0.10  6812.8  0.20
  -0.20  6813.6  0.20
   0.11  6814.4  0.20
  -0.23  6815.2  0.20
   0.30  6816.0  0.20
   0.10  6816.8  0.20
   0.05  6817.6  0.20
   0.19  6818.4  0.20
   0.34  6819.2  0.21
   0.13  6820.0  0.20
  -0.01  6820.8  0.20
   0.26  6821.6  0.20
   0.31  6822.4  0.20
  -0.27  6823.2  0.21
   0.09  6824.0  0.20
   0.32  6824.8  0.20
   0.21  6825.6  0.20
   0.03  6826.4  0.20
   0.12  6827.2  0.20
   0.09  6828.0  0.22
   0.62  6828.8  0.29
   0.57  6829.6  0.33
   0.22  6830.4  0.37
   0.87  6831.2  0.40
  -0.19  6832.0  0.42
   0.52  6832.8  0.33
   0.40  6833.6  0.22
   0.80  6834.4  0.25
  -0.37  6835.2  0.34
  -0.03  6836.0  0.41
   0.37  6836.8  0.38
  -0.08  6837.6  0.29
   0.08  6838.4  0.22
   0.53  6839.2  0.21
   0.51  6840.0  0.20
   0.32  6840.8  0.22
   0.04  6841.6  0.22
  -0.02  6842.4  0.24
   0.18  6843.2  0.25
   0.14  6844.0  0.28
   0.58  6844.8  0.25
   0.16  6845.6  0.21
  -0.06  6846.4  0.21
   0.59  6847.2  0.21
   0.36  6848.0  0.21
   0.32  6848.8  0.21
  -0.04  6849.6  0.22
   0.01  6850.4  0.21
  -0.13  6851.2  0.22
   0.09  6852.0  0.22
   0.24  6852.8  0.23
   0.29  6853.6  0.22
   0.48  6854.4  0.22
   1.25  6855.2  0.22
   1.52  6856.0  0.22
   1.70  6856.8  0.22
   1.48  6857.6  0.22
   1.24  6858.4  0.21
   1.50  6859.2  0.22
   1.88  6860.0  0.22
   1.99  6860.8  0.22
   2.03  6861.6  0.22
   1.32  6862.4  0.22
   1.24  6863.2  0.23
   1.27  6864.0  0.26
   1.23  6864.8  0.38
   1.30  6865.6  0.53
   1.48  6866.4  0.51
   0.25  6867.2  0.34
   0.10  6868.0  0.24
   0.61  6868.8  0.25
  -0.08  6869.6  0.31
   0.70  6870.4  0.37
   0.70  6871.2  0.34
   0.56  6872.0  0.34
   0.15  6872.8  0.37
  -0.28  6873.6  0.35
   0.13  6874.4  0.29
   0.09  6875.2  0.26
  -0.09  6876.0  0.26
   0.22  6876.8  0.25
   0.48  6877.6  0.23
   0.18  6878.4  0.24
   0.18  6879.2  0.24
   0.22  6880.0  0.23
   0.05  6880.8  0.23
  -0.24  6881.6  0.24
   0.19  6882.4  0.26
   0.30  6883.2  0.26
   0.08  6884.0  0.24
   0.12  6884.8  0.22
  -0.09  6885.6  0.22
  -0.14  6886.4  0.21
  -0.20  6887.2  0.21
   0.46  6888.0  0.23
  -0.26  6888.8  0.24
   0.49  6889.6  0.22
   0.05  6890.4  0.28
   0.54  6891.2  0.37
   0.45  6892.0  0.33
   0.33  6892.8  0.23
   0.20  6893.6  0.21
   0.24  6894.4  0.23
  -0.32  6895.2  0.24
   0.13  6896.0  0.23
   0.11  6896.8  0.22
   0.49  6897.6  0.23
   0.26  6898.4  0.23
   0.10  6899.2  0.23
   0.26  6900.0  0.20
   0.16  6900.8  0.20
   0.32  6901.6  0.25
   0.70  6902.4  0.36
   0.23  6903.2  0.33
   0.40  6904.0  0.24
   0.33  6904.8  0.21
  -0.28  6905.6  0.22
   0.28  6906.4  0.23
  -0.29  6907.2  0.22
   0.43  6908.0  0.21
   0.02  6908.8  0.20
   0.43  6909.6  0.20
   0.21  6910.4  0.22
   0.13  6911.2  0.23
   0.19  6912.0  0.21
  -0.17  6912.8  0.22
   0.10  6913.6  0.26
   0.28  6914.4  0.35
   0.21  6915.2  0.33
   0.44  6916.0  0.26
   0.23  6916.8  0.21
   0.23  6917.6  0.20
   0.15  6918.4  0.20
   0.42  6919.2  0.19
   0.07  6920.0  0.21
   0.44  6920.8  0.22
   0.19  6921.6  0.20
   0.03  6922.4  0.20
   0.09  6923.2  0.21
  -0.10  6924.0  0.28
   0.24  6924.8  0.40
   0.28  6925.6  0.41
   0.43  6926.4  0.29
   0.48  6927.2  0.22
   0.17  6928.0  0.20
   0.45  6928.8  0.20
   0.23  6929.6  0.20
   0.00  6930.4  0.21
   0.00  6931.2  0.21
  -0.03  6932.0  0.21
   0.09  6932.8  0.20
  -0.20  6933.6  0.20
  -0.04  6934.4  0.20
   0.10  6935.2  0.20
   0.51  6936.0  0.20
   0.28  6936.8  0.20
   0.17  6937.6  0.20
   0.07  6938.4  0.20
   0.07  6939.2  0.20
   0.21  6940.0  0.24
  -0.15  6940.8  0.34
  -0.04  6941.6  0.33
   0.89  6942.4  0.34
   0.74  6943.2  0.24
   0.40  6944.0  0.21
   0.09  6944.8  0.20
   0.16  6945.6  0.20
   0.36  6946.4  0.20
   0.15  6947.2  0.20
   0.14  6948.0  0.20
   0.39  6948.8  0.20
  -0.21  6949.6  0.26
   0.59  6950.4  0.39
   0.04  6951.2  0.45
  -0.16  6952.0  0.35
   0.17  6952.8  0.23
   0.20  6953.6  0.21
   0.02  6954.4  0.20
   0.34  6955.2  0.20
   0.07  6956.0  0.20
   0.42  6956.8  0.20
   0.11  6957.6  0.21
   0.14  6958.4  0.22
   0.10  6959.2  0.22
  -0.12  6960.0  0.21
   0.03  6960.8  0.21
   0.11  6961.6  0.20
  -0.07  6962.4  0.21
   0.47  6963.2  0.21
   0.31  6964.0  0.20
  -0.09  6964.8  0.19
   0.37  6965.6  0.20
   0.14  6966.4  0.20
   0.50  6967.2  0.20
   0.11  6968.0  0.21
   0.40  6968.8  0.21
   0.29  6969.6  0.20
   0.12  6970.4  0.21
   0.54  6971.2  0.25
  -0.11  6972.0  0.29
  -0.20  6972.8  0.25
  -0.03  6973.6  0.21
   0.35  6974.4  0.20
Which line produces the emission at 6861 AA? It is [O II]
